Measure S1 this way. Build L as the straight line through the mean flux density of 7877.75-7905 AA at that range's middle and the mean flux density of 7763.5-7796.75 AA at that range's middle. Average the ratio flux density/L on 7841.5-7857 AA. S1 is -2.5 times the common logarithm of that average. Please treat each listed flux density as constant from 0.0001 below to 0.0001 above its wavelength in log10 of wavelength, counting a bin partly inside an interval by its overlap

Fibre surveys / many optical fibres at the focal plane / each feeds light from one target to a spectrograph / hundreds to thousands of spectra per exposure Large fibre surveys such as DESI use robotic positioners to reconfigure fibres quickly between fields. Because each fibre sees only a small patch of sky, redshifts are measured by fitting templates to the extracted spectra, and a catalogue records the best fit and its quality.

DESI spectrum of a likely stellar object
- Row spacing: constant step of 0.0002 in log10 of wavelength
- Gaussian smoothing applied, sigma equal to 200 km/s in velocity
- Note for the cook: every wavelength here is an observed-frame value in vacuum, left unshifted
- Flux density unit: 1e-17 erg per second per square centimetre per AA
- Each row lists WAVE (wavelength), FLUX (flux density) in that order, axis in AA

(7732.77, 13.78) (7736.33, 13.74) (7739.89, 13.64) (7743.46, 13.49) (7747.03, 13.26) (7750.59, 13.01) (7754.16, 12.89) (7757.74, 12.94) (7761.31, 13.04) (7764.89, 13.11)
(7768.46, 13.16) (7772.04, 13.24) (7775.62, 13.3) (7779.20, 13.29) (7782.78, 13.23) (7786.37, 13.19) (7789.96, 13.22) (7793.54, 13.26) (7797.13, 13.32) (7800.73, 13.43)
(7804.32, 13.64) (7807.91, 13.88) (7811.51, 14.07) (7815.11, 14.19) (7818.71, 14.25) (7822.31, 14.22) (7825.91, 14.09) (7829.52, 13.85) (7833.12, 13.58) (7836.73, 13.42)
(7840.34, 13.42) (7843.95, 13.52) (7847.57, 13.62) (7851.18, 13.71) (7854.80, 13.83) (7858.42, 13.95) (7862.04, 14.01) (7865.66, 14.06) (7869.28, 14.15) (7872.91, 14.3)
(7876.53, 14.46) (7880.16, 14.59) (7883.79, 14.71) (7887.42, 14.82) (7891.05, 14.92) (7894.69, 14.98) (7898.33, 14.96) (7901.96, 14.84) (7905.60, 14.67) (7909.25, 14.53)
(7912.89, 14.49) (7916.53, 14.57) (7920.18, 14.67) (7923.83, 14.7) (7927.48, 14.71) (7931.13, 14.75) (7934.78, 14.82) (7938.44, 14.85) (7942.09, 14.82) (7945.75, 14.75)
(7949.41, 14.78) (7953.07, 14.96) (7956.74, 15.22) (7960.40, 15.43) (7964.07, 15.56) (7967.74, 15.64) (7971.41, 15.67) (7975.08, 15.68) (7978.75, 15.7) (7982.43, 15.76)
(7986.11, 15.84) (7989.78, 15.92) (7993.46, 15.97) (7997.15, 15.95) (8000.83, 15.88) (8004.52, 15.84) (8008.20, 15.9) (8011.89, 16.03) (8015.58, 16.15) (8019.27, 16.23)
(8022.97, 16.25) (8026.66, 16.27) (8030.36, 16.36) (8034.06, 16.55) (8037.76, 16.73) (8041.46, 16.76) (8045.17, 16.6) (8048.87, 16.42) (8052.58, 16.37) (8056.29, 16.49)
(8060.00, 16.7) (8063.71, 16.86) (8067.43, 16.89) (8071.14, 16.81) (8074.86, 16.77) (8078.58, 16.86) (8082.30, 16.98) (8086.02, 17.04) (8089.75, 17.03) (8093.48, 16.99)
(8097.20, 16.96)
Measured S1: 0.04 mag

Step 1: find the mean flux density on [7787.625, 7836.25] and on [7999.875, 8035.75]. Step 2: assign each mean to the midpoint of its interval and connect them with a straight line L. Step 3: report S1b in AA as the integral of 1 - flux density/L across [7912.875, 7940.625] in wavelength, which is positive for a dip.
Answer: 0.70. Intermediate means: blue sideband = 13.8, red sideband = 16.2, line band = 14.7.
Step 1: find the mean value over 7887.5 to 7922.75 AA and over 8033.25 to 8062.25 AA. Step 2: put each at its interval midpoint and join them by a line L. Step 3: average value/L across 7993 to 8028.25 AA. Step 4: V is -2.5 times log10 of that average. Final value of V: 0.00 mag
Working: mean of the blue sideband 14.7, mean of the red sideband 16.6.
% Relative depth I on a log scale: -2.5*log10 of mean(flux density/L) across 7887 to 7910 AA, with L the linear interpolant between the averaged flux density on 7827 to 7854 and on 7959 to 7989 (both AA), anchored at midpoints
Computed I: -0.02 mag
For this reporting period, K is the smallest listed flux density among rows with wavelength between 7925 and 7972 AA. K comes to 14.71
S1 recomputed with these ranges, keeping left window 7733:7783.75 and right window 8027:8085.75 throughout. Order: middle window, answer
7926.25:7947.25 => 0.037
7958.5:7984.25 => 0.005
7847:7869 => 0.038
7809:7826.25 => -0.017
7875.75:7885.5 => 0.005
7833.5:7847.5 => 0.056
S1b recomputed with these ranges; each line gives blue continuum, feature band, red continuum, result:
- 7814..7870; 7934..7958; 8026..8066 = 0.56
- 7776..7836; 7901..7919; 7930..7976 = 0.12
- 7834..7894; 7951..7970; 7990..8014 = 0.02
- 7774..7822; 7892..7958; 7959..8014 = 1.25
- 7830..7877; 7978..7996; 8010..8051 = -0.10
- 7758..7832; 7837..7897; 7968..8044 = 0.95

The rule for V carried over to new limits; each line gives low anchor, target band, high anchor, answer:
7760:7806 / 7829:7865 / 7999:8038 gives 0.03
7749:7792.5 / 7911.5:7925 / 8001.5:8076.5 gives 0.03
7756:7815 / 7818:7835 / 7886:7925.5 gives -0.01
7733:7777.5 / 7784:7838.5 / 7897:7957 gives 0.00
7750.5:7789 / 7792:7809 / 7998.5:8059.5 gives 0.00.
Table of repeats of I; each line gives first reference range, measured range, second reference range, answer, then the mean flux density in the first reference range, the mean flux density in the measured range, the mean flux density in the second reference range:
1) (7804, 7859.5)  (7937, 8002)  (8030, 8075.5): 0.01 mag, 13.8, 15.5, 16.6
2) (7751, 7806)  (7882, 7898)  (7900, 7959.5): -0.04 mag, 13.2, 14.9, 14.8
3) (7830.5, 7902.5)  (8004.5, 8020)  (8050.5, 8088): 0.00 mag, 14.2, 16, 16.8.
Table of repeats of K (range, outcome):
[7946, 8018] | 14.78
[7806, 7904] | 13.42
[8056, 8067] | 16.49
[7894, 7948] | 14.49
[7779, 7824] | 13.19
